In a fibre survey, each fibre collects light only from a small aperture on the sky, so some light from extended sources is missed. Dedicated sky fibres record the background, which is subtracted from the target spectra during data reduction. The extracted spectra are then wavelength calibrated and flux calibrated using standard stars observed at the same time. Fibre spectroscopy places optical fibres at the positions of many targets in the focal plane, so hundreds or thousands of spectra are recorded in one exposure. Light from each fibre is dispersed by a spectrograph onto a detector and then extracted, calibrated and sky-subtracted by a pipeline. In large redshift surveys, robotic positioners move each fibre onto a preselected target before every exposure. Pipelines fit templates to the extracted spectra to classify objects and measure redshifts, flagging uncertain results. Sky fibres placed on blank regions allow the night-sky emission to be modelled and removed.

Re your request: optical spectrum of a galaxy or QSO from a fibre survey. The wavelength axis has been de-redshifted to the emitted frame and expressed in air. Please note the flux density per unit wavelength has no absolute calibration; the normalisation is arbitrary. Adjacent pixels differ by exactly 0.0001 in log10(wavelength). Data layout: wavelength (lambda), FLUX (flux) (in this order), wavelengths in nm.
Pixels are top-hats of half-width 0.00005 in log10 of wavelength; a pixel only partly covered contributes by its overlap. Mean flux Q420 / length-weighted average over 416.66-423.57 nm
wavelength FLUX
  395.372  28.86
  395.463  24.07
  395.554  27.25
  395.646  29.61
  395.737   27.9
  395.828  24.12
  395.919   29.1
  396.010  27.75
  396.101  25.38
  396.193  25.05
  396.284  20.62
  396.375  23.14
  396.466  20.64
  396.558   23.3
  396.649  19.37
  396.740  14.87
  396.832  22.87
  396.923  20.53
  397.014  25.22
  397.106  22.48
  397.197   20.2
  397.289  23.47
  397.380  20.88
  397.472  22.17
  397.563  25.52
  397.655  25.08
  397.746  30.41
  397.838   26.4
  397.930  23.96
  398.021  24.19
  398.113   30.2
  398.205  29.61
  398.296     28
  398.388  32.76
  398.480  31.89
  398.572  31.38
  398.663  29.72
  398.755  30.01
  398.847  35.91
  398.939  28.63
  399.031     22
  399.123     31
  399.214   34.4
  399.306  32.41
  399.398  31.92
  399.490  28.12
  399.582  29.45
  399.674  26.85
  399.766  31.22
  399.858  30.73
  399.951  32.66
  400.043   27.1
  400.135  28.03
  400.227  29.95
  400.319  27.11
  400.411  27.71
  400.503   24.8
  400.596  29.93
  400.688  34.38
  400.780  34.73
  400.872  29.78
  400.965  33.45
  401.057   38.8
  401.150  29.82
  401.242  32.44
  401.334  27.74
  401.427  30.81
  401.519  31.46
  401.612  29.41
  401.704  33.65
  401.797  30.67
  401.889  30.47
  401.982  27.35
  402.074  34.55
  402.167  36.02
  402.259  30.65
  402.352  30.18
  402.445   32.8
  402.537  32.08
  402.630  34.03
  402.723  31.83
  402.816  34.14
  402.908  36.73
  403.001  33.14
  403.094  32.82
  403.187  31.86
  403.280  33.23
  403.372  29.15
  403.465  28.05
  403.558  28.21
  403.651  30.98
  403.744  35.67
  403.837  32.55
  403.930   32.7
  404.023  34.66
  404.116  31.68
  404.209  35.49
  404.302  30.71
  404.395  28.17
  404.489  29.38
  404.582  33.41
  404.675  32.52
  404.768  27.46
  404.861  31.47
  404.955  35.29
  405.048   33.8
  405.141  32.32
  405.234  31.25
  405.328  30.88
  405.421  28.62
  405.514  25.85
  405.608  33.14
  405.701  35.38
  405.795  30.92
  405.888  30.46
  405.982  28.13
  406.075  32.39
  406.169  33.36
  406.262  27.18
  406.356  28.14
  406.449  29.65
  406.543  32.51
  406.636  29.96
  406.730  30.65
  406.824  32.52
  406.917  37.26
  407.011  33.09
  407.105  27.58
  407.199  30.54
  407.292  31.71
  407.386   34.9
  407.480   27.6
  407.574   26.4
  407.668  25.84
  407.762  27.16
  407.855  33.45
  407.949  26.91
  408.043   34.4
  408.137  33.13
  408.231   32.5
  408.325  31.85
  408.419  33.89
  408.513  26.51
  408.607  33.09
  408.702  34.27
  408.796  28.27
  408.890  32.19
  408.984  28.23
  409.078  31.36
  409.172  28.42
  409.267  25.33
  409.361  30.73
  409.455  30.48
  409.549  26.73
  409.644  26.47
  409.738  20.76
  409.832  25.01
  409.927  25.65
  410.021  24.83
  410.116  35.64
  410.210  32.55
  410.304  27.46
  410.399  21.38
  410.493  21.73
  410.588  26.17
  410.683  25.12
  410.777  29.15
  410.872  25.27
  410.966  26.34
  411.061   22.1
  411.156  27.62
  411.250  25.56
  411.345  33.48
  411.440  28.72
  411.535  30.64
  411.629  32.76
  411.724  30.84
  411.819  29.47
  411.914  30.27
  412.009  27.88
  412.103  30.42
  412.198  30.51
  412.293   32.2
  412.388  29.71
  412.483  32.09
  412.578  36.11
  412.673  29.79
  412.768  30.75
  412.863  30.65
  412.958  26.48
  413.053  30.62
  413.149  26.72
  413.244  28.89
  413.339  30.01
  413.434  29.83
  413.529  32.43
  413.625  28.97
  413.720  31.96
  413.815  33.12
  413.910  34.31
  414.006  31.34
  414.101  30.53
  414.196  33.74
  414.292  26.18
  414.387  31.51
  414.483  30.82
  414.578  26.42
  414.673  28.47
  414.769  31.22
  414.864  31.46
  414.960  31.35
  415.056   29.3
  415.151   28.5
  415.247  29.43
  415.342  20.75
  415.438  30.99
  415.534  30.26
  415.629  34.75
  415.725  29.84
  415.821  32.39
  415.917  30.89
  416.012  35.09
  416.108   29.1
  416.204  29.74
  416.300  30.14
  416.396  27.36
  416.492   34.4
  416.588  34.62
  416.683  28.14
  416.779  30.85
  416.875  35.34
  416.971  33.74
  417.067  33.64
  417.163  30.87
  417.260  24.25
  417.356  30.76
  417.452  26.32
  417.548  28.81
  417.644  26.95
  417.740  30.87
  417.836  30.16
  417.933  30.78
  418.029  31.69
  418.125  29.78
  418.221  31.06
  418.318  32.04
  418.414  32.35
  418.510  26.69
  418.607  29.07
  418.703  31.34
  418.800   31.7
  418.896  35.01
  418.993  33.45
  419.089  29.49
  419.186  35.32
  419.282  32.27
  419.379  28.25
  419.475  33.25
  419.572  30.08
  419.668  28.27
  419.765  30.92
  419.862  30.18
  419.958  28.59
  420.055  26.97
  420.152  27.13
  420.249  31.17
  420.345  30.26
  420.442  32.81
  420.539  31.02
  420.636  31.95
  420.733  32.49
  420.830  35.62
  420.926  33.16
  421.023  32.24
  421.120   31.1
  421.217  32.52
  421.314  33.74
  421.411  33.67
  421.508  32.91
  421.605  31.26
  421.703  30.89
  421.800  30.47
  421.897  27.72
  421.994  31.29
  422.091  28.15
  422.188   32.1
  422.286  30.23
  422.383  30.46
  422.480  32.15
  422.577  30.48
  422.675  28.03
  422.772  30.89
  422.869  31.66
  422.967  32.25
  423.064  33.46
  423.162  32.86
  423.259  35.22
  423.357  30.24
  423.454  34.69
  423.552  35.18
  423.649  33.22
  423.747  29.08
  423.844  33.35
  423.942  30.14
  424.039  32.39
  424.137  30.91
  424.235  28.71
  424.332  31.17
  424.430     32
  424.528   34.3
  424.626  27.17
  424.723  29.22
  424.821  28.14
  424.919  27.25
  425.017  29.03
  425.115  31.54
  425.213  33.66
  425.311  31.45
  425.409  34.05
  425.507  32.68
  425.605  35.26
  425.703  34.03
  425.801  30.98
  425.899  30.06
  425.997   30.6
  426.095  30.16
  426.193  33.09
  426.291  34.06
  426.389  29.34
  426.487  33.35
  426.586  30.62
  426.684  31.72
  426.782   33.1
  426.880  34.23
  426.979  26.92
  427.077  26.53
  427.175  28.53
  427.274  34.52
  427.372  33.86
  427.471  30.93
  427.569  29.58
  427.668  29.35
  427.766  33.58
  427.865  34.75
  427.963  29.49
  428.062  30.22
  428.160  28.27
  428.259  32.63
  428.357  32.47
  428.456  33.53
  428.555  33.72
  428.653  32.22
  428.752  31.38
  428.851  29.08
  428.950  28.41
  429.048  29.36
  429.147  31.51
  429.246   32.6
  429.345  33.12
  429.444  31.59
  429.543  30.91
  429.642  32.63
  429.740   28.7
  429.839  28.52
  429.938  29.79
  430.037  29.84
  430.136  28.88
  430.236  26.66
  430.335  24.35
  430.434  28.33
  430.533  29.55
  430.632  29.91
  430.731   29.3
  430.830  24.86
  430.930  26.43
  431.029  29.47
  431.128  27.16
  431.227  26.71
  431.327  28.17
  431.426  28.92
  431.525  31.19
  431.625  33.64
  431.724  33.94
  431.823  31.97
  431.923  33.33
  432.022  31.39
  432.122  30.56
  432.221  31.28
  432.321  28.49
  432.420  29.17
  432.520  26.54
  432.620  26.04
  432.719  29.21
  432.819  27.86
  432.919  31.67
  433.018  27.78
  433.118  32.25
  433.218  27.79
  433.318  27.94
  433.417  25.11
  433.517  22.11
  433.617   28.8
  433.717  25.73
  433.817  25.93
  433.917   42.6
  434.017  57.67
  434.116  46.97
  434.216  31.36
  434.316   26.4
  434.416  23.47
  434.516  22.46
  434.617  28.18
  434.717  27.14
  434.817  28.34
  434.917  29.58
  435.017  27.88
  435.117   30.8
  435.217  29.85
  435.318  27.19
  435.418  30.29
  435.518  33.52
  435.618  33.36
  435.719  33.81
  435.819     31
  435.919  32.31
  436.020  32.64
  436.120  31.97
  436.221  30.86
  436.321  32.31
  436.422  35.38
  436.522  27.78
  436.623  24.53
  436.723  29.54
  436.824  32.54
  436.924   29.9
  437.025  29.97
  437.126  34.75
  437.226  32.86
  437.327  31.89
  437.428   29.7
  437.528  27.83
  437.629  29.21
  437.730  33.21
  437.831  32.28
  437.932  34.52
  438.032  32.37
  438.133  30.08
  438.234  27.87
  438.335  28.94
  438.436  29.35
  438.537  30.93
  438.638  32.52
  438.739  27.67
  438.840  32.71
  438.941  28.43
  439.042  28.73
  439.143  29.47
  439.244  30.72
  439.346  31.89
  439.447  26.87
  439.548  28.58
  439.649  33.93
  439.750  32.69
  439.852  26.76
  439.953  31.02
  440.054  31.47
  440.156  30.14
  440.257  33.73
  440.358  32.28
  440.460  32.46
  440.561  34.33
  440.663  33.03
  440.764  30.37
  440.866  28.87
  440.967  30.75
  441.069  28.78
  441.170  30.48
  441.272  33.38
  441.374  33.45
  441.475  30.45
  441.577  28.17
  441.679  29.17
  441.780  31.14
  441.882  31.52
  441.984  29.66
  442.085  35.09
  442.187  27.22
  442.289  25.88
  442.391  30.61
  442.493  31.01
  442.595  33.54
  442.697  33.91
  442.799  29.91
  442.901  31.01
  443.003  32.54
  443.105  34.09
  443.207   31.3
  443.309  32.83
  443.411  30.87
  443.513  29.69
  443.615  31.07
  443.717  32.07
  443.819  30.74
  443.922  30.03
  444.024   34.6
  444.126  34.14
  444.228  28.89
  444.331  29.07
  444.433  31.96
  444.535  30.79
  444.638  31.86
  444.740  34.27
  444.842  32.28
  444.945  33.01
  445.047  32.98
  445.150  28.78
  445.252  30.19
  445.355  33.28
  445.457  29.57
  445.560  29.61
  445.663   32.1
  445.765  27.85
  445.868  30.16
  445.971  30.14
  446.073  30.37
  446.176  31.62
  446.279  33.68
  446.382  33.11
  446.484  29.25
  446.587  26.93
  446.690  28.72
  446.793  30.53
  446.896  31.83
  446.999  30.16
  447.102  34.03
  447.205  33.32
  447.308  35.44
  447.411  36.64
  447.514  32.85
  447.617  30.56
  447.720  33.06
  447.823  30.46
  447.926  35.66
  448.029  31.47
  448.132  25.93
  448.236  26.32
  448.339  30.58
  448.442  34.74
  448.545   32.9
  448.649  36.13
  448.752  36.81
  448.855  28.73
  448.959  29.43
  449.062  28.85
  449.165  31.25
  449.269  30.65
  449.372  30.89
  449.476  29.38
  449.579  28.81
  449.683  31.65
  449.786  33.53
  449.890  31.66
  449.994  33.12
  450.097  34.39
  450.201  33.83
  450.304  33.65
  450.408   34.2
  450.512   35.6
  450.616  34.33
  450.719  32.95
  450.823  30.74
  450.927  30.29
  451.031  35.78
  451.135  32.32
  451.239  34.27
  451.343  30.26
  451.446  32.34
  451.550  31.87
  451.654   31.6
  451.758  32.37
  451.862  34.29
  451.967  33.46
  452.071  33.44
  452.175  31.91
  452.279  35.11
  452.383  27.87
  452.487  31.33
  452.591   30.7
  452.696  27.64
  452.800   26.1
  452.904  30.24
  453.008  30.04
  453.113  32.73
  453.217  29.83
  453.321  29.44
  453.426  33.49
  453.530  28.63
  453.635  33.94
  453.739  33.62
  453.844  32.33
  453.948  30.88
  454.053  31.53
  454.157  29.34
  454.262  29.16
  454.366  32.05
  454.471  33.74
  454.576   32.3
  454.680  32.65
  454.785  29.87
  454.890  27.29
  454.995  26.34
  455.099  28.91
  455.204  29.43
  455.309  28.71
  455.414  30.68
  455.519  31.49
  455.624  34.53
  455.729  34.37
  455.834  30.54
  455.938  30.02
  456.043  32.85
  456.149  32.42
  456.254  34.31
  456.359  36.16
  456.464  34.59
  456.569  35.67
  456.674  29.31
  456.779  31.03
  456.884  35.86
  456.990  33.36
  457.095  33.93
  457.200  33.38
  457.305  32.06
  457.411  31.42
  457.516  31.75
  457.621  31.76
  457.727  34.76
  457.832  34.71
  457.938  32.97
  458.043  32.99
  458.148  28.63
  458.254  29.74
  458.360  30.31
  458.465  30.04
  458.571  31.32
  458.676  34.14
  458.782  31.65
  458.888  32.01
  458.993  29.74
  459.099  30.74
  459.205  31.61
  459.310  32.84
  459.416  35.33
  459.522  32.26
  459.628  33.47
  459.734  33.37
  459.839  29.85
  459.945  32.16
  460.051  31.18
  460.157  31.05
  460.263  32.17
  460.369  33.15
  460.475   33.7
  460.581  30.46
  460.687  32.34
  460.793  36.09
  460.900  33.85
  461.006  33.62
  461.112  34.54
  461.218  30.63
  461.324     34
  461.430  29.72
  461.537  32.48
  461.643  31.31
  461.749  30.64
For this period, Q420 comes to 31.1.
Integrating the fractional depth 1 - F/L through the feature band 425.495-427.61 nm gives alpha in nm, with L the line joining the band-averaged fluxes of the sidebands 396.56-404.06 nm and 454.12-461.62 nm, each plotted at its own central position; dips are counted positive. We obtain -0.06 nm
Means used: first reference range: 29.5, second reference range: 32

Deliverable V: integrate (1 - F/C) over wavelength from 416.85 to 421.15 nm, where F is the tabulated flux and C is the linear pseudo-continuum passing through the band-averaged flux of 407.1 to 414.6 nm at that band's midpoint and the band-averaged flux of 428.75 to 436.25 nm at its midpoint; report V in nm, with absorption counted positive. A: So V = -0.17 nm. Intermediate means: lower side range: 29.4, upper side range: 30.1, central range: 30.8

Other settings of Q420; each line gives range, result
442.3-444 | 31.5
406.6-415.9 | 29.6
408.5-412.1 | 28.2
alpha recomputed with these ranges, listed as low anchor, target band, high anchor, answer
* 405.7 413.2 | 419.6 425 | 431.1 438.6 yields -0.201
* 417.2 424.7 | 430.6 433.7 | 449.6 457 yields 0.235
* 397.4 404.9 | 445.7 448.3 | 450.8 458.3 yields 0.032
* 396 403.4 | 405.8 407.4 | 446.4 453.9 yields -0.101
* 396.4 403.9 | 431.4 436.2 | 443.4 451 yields 0.060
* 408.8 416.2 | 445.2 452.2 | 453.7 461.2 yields -0.080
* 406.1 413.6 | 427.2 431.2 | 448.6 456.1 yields 0.023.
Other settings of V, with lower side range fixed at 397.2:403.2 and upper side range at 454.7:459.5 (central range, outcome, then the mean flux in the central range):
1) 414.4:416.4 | 0.038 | 30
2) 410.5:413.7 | 0.129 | 29.2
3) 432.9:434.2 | -0.055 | 32.5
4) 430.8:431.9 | 0.056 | 29.5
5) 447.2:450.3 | -0.032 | 32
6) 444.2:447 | 0.062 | 30.8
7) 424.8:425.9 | -0.027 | 31.6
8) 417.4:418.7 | 0.037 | 29.8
